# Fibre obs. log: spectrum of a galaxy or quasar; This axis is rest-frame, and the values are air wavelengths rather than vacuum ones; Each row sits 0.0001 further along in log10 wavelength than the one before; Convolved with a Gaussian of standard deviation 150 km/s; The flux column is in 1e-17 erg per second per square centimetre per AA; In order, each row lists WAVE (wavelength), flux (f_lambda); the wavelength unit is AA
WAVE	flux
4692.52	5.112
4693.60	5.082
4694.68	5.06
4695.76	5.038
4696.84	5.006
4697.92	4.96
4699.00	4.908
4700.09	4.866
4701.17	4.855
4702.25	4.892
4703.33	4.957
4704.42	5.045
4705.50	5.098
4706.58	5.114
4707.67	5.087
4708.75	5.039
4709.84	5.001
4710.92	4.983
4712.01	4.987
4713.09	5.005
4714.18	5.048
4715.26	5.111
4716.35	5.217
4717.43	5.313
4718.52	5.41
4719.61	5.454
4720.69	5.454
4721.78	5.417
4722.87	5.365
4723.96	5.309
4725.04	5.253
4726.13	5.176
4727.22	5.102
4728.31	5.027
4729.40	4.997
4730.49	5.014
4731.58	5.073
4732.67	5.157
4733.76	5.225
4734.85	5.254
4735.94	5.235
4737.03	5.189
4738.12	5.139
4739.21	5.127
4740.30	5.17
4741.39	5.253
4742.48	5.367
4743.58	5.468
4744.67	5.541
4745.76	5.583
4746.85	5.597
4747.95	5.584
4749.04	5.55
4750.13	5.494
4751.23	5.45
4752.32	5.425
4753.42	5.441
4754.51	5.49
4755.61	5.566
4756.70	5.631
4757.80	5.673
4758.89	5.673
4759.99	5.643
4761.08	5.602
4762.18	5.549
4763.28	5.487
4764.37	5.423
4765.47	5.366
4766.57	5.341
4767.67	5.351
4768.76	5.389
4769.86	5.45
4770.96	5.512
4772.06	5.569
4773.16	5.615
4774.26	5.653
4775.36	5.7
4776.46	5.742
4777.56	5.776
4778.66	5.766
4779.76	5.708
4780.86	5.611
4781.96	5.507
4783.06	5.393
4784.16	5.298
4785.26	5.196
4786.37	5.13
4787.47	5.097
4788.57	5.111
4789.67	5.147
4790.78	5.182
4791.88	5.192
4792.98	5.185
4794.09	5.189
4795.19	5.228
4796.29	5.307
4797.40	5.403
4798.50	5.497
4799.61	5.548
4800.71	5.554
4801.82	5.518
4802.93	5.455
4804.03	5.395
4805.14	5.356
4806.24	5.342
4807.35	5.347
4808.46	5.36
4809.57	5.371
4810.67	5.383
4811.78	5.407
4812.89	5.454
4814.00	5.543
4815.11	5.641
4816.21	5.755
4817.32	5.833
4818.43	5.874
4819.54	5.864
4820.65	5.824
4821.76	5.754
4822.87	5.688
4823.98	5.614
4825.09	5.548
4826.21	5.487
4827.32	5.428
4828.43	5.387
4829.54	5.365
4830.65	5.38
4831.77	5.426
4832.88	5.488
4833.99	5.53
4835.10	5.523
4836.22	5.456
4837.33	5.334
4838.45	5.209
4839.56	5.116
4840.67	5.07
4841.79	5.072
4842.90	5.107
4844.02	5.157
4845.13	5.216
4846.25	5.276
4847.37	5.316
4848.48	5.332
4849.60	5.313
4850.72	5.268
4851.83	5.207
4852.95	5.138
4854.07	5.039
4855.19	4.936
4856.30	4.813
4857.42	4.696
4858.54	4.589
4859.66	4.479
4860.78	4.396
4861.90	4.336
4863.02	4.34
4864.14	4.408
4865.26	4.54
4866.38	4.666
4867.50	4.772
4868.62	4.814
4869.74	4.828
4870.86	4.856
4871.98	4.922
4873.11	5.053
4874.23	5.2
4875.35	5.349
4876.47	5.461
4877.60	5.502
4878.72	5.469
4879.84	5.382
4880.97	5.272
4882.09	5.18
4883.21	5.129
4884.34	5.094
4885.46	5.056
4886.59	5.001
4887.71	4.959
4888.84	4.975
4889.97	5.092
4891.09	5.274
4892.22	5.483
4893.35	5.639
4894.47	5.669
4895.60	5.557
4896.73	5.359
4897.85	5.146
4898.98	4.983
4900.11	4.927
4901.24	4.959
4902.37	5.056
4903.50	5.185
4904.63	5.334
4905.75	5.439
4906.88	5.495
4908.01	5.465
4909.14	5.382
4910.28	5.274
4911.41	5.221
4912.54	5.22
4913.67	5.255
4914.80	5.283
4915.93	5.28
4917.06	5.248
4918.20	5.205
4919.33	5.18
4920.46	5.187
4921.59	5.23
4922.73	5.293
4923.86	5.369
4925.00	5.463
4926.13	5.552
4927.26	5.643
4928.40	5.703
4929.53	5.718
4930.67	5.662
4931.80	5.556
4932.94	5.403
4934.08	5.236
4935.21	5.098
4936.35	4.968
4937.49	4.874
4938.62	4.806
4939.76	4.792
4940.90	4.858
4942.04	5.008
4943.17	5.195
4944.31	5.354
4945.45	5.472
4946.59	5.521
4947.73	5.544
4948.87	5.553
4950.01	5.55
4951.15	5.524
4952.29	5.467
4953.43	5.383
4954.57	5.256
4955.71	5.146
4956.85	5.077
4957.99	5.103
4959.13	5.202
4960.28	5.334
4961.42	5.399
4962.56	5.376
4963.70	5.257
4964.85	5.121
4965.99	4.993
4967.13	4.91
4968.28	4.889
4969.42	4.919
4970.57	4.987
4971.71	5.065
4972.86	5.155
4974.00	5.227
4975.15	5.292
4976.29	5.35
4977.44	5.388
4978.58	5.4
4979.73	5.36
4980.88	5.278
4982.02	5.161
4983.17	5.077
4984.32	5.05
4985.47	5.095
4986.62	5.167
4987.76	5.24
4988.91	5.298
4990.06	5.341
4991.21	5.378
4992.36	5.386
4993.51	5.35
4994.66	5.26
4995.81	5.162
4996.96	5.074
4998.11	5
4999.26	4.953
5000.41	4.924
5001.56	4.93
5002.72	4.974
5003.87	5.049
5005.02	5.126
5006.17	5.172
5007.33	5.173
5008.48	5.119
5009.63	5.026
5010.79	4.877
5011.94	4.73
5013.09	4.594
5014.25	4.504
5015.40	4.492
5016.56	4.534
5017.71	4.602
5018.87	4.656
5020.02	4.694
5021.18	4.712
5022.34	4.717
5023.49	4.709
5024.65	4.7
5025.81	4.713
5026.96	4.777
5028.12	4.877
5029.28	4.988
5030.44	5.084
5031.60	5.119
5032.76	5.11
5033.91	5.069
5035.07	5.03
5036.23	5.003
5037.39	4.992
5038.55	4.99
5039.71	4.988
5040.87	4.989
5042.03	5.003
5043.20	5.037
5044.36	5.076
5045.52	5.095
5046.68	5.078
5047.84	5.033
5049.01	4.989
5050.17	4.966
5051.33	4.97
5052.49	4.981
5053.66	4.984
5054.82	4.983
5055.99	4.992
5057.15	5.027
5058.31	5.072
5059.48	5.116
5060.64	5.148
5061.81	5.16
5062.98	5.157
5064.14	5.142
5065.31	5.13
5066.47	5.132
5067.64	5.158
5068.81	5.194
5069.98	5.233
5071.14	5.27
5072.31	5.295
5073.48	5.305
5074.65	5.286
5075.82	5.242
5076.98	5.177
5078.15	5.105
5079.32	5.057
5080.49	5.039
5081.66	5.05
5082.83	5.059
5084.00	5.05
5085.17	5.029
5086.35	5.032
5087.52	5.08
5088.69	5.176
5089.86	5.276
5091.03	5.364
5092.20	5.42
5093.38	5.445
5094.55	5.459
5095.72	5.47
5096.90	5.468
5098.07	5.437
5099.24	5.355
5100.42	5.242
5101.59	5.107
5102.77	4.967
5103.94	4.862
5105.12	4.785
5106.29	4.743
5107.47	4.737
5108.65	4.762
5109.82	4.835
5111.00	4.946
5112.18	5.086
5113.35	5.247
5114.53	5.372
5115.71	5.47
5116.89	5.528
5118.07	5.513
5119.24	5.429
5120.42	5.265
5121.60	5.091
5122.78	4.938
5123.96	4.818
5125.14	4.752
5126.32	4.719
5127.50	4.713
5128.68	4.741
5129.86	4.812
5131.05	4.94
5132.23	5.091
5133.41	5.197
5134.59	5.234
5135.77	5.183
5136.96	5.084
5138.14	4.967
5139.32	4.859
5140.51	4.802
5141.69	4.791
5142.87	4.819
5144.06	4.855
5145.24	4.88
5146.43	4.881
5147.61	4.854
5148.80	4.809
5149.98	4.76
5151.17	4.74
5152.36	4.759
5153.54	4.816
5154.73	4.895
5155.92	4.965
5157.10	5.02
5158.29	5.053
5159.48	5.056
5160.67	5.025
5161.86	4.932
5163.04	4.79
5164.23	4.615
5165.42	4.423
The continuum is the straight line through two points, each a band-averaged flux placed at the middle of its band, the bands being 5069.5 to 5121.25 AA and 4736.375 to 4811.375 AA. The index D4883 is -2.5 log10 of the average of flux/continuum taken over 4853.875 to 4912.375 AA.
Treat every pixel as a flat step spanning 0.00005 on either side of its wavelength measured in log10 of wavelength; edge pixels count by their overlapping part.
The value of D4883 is 0.06 mag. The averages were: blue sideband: 5.43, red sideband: 5.18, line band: 5.07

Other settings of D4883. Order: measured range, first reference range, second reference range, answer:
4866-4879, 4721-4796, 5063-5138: 0.047 mag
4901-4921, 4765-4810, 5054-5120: 0.009 mag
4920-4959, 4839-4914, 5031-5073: -0.046 mag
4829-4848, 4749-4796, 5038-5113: 0.016 mag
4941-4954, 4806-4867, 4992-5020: -0.074 mag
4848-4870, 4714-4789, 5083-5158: 0.108 mag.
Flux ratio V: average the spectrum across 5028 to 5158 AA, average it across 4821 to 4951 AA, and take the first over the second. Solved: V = 1.0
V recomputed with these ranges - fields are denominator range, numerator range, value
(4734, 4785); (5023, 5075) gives 0.92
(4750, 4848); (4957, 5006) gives 0.95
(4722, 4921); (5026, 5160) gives 0.95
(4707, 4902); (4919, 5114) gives 0.97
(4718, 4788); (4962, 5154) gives 0.93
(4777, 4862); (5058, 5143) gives 0.96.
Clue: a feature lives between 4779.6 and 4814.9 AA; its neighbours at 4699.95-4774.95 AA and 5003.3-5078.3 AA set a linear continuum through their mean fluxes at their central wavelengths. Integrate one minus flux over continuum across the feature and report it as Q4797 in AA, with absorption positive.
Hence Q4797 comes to -0.7 AA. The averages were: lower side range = 5.31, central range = 5.36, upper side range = 4.99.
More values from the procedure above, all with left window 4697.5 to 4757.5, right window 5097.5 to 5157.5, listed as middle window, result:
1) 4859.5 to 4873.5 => 1.4 AA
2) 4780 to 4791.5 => -0.2 AA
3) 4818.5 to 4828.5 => -0.9 AA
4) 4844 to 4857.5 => 0.0 AA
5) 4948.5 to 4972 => -0.6 AA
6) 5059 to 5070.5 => -0.3 AA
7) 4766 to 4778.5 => -0.9 AA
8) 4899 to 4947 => -1.5 AA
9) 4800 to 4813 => -0.6 AA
